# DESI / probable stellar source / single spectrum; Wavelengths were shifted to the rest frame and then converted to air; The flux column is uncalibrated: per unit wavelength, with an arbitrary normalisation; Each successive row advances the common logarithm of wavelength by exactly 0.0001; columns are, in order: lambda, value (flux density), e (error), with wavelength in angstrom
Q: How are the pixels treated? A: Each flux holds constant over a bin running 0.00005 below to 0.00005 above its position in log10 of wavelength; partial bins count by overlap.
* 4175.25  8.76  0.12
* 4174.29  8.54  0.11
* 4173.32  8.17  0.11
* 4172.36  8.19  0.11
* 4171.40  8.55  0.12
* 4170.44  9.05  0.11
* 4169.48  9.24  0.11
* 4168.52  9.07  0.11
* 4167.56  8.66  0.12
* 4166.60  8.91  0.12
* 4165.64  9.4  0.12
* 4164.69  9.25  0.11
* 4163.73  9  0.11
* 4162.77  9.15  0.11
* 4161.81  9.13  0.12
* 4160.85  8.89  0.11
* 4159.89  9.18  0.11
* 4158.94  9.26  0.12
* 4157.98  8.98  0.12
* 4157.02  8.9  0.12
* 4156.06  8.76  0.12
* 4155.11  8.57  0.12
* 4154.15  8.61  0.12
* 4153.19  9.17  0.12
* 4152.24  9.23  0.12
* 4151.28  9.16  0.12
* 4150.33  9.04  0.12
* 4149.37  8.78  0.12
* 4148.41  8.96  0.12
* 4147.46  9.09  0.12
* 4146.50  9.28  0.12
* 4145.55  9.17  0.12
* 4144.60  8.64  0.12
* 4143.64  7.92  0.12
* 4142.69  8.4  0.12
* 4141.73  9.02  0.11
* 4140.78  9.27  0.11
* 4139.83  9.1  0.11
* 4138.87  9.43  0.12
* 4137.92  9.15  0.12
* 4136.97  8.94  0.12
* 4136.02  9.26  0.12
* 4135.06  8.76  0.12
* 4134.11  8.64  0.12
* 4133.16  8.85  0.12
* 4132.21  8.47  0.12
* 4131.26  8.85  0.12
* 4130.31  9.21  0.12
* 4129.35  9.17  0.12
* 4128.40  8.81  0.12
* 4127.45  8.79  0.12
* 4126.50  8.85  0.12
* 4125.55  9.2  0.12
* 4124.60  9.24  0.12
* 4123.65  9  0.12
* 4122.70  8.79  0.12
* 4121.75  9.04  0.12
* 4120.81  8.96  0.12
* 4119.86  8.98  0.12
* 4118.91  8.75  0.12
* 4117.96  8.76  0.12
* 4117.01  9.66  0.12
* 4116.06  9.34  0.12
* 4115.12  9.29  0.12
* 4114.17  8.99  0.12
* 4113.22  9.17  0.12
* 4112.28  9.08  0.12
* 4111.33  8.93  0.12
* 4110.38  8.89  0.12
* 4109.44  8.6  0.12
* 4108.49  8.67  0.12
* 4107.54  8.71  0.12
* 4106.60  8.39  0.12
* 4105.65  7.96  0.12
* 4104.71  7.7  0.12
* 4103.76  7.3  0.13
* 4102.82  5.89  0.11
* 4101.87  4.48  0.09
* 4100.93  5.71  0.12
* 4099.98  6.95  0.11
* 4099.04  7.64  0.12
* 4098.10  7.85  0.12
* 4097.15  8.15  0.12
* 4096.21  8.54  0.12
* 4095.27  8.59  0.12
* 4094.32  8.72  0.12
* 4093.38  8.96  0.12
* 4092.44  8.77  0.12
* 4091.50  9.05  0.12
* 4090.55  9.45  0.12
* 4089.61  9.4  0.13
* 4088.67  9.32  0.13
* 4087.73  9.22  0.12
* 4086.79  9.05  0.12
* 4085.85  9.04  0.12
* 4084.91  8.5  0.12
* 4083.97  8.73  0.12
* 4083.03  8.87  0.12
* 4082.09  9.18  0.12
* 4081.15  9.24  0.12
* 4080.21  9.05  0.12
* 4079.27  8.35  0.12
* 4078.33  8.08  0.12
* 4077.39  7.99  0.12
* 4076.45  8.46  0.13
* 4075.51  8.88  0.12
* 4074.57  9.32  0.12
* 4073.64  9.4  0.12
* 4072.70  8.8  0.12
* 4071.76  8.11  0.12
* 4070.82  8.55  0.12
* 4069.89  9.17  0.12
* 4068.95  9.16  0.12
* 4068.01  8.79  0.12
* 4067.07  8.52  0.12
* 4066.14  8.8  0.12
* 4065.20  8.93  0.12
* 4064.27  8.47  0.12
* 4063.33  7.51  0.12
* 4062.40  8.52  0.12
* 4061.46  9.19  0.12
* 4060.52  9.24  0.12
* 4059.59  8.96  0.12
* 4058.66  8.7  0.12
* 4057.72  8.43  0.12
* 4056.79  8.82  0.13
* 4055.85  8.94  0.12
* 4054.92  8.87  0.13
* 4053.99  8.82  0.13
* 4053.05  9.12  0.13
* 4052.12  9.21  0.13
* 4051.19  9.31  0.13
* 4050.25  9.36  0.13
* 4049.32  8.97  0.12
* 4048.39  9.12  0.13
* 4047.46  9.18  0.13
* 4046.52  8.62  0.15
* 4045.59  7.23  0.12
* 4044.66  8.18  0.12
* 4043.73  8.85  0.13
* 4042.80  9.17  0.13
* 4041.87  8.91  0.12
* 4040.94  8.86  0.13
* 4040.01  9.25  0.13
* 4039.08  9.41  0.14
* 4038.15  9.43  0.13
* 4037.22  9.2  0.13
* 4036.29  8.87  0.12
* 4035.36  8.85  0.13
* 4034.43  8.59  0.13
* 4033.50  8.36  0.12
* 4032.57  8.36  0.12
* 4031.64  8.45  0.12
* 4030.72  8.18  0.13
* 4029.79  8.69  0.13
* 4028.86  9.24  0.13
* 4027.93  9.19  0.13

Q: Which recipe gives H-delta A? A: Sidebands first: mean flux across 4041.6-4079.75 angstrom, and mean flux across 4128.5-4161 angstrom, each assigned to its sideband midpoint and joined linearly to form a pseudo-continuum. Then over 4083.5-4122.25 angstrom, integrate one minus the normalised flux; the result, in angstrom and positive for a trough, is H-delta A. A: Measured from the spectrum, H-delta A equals 1.7 angstrom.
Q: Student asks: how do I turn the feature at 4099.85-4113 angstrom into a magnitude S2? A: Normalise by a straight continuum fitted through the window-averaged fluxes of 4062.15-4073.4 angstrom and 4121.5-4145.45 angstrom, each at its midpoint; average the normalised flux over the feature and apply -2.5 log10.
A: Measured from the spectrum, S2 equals 0.14 mag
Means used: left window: 8.63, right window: 8.91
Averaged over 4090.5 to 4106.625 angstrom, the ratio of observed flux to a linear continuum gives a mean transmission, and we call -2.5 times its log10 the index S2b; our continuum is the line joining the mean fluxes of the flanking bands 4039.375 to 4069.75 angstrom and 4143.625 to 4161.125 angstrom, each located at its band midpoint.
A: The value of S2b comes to 0.15 mag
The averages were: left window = 8.82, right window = 8.95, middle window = 7.72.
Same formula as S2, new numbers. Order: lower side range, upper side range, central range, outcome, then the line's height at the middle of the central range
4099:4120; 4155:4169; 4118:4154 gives -0.04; 8.6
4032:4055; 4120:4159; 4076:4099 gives 0.02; 8.91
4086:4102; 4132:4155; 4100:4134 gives 0.01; 8.61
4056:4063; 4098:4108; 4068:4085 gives -0.08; 8.15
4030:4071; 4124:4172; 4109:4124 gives -0.01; 8.92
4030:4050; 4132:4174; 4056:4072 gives 0.01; 8.8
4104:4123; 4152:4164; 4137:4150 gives 0.00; 8.93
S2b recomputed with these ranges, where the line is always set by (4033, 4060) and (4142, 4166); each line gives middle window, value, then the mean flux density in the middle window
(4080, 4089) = -0.01 mag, 9.02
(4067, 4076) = 0.00 mag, 8.88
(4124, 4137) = 0.00 mag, 8.93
